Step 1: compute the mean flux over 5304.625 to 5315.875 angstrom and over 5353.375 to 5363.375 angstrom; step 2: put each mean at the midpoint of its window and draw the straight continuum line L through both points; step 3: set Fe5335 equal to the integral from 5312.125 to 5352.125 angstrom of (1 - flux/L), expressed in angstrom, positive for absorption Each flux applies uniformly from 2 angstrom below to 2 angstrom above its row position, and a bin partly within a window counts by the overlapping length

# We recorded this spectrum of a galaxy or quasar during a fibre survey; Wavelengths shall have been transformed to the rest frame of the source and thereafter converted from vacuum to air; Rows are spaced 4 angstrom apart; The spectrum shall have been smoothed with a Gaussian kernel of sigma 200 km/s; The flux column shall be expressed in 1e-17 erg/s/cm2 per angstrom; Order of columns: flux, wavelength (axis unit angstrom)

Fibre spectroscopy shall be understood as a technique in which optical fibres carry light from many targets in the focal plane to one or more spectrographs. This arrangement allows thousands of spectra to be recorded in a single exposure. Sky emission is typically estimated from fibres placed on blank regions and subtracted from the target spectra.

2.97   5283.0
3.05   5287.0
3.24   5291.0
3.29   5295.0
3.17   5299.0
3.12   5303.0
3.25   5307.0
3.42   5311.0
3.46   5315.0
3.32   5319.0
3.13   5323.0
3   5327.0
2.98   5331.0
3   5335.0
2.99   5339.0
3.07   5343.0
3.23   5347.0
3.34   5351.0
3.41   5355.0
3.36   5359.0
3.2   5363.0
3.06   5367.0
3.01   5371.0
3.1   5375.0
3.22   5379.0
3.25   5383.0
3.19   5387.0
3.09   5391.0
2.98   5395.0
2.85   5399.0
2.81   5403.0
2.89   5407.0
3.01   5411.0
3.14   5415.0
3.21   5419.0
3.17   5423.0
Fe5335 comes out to 2.4 angstrom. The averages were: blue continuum 3.36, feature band 3.15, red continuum 3.34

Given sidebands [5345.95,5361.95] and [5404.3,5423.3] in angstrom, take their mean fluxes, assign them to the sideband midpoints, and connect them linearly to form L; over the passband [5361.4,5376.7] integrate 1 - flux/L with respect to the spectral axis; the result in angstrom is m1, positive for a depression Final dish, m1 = 0.8 angstrom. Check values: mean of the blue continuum 3.33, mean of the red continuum 3.07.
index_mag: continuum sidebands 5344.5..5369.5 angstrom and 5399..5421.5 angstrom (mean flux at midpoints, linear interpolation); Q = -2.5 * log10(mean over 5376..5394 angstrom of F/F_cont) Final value -0.02 mag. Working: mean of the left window 3.26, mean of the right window 3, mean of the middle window 3.17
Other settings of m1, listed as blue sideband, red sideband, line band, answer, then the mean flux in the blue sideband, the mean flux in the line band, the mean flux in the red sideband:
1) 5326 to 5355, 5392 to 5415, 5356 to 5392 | -1.8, 3.11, 3.17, 2.94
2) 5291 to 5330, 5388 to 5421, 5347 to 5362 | -1.0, 3.23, 3.34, 3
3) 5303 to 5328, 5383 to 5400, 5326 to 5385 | 0.1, 3.26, 3.15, 3.06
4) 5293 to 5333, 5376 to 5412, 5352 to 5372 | -0.8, 3.21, 3.22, 3.03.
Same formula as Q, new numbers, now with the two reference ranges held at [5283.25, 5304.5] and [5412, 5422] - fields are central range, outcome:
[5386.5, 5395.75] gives 0.026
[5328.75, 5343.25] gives 0.055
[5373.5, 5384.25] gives -0.011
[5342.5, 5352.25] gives -0.023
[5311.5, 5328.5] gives -0.031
